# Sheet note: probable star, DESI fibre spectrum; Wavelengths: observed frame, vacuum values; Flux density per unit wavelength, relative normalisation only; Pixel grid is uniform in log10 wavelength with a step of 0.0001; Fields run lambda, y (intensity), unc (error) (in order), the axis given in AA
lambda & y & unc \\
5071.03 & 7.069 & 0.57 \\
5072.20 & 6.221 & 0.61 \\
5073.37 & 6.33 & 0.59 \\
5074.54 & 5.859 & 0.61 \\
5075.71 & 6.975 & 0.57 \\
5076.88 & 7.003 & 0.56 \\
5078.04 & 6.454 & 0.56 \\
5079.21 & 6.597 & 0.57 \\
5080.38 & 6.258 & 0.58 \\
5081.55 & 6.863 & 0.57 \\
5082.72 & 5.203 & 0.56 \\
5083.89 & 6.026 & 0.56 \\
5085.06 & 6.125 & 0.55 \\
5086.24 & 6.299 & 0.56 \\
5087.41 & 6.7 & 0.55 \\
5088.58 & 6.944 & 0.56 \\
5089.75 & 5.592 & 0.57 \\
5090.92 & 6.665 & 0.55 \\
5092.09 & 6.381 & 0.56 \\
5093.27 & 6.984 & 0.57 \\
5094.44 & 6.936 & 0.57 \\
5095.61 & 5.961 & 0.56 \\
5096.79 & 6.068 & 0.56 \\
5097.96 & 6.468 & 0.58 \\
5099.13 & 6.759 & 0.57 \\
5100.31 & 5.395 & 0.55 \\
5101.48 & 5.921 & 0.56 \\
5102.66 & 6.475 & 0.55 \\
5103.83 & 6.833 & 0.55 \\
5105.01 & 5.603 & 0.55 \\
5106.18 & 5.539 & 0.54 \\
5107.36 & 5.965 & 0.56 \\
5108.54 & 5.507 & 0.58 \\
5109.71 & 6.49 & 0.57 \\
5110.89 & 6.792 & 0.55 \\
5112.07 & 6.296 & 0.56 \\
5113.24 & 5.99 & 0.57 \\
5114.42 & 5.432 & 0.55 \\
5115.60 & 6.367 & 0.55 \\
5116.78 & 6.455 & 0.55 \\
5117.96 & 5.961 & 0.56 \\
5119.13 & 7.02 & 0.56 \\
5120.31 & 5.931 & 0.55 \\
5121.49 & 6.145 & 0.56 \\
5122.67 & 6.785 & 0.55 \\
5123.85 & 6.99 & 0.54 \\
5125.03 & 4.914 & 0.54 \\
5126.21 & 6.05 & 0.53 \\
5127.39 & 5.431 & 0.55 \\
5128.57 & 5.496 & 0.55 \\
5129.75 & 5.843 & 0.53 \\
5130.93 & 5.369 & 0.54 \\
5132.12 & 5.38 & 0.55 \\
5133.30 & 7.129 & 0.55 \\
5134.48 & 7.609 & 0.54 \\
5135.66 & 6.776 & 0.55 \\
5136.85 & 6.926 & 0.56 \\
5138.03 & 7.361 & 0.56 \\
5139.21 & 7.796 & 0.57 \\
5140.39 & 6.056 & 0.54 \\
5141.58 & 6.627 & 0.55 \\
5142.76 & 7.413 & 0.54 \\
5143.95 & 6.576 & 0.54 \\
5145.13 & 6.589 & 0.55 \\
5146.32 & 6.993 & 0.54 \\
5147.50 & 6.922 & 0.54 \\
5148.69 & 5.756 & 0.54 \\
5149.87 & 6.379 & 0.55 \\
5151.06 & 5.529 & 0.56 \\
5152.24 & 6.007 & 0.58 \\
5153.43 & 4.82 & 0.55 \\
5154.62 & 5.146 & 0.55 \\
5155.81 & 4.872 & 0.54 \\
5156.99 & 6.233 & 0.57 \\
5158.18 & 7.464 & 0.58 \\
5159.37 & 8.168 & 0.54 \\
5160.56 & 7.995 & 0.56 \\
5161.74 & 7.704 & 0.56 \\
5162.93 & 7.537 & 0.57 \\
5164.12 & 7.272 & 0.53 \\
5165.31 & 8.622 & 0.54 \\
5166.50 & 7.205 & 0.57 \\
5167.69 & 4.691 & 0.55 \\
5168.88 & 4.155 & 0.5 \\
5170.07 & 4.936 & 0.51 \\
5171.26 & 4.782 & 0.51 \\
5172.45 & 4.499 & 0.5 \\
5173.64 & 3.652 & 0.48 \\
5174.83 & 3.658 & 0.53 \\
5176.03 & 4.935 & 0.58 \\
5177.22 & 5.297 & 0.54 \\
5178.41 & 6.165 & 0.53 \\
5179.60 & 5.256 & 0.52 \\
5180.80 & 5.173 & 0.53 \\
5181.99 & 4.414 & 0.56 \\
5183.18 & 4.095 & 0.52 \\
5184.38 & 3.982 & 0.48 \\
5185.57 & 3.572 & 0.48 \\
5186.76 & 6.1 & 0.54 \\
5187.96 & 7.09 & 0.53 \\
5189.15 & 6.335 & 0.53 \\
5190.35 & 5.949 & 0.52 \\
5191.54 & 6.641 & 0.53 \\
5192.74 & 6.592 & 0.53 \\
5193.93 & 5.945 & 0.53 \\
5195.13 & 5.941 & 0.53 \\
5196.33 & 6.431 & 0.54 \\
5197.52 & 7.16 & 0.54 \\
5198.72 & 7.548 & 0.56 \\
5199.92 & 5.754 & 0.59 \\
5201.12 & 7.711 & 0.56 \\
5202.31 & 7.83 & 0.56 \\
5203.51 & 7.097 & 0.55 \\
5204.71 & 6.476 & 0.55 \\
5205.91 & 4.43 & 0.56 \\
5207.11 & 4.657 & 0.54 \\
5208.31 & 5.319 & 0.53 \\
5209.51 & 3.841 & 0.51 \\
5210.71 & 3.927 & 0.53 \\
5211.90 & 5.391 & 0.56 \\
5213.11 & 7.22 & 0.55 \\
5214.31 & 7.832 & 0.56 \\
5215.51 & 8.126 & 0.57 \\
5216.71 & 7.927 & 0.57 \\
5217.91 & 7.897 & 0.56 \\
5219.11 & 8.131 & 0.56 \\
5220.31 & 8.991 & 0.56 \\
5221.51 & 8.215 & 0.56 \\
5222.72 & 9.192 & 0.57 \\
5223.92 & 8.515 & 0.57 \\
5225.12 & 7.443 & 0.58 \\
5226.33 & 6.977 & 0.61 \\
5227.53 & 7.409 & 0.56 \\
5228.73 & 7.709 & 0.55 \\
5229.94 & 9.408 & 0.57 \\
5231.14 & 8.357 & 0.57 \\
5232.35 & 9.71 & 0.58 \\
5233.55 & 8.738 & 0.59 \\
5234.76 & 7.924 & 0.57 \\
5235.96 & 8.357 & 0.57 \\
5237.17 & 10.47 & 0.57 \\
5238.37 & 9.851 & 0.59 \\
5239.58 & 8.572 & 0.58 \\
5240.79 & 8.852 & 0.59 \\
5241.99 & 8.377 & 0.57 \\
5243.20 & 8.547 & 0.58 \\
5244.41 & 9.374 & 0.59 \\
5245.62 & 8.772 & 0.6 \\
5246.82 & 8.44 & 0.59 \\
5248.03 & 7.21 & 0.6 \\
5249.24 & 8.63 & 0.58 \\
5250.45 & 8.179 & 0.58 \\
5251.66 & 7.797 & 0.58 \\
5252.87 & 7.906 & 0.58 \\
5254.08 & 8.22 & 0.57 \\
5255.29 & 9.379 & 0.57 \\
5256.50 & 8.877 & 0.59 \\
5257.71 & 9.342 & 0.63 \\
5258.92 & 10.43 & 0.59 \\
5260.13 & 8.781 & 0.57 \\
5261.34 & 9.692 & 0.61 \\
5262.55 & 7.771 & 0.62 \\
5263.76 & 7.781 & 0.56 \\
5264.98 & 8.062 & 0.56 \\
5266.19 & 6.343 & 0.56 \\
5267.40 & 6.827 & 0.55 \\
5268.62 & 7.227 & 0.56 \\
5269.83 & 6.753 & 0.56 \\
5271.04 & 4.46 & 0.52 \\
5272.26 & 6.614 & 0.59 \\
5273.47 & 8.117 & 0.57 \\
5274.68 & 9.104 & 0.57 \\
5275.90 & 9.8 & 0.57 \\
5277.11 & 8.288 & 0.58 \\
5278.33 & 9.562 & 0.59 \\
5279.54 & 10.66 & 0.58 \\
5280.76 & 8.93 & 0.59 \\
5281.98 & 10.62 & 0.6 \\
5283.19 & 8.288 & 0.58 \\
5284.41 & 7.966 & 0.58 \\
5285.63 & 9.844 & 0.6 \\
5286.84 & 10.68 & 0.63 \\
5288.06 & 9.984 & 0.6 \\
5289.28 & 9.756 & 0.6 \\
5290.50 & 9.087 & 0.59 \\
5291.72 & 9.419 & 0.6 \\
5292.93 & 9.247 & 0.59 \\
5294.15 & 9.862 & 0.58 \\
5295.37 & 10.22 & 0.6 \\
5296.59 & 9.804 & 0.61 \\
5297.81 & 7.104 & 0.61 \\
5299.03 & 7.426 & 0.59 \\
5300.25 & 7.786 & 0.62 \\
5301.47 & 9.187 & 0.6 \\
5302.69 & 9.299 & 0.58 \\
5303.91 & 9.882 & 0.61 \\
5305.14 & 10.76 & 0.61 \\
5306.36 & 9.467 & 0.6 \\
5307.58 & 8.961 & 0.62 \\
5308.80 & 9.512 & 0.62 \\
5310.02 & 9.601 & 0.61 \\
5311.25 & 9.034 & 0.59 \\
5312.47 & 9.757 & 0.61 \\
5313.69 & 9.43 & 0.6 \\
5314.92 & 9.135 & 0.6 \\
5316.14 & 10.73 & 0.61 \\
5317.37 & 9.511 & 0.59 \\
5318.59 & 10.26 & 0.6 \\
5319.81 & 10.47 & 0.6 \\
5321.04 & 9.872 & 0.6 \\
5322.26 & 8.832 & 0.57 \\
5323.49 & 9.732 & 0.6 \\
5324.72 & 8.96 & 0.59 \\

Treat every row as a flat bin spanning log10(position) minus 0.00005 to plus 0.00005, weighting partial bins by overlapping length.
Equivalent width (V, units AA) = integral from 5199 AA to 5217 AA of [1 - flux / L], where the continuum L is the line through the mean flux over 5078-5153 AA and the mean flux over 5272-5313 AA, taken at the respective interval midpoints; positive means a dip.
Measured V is 3.7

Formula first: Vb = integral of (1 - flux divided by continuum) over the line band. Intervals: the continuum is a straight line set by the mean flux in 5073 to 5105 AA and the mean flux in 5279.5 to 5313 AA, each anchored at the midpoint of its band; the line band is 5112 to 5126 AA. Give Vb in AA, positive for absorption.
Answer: 1.3 AA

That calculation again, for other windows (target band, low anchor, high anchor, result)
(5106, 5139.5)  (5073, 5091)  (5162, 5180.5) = -1.6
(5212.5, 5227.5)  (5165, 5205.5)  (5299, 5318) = -2.8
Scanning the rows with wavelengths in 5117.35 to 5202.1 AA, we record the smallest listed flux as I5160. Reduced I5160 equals 3.572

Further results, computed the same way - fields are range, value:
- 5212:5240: 6.977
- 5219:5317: 4.46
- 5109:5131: 4.914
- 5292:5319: 7.104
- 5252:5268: 6.343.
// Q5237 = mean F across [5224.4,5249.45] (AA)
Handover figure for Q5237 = 8.53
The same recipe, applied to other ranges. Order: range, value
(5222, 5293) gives 8.58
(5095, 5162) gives 6.32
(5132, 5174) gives 6.4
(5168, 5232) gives 6.28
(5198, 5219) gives 6.45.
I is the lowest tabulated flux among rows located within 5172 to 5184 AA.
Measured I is 3.652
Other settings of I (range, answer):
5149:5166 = 4.82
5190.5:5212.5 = 3.841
